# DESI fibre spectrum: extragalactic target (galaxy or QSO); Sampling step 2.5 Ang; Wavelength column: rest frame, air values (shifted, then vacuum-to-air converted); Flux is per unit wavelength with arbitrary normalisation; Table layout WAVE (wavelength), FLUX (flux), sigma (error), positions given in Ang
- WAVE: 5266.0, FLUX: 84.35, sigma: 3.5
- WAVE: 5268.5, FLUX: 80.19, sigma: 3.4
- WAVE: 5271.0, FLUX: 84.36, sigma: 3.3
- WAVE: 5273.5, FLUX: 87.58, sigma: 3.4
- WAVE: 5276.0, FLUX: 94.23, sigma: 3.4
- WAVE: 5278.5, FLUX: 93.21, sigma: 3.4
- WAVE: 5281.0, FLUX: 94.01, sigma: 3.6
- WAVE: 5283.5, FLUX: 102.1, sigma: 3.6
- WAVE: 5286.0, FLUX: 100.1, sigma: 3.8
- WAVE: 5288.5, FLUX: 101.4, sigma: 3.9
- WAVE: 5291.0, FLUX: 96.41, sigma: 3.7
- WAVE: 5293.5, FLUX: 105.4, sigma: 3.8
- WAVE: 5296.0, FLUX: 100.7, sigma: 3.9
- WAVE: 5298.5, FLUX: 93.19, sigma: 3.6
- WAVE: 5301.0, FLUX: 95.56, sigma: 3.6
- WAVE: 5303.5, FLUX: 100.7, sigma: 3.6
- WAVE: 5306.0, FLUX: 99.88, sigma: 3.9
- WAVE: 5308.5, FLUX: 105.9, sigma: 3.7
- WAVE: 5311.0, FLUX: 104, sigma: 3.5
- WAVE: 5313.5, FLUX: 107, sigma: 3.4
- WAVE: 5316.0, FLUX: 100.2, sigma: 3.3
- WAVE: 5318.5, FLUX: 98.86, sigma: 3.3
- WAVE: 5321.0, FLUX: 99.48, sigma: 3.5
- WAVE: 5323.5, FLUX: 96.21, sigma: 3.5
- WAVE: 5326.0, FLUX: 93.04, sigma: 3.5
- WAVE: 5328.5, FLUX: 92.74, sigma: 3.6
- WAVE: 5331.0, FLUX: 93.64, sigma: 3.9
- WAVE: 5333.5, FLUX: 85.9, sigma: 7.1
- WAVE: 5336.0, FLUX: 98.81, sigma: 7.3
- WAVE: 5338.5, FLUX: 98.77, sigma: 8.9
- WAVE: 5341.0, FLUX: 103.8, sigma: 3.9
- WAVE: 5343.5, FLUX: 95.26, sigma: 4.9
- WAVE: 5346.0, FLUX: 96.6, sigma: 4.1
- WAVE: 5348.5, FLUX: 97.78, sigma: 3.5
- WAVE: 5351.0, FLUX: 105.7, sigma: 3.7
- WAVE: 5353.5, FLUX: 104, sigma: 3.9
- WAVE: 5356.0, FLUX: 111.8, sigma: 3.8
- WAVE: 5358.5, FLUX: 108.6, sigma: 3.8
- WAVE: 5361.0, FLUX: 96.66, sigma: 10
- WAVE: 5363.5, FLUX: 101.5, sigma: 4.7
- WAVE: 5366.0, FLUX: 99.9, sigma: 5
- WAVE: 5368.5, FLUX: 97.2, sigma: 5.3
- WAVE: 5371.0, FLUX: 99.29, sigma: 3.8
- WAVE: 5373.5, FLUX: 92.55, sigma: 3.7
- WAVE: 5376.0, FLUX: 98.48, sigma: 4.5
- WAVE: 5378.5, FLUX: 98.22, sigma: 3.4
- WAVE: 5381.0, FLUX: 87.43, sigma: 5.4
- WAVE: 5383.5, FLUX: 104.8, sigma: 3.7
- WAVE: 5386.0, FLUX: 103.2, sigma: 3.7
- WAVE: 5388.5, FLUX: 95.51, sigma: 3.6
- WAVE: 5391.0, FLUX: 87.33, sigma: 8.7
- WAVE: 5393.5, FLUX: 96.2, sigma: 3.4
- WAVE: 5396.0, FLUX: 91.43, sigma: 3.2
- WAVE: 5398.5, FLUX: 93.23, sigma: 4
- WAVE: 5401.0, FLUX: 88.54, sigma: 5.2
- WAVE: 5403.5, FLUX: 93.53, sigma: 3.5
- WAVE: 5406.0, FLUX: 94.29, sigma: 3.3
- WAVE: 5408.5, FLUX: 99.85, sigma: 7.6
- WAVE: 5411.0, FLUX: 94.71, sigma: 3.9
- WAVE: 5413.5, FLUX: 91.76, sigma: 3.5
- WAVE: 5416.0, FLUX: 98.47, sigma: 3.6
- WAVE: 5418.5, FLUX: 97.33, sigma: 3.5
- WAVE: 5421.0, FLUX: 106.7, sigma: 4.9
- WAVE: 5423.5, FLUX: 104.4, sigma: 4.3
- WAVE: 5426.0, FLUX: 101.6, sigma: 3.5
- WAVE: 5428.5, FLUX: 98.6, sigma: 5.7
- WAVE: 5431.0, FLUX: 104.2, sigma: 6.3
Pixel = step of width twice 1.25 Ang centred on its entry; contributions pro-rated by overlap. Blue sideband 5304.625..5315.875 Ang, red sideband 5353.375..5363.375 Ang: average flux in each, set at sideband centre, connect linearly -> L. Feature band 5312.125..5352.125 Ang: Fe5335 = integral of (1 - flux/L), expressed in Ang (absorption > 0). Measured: 2.5 Ang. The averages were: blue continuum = 104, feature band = 97.7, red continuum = 105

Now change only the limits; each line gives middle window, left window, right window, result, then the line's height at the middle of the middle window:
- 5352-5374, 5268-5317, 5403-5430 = -0.8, 98.1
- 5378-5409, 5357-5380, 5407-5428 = 1.4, 99.2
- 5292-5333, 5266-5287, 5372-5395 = -2.6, 92.9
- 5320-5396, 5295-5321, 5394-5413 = -0.8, 97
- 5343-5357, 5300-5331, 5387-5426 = -0.6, 97.9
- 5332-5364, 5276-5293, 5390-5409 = -1.8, 95.1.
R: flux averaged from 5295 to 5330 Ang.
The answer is 99.1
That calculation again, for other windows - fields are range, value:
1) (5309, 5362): 99.6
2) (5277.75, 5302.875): 98.4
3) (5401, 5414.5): 94.3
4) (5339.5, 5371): 101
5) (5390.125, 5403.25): 91.6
